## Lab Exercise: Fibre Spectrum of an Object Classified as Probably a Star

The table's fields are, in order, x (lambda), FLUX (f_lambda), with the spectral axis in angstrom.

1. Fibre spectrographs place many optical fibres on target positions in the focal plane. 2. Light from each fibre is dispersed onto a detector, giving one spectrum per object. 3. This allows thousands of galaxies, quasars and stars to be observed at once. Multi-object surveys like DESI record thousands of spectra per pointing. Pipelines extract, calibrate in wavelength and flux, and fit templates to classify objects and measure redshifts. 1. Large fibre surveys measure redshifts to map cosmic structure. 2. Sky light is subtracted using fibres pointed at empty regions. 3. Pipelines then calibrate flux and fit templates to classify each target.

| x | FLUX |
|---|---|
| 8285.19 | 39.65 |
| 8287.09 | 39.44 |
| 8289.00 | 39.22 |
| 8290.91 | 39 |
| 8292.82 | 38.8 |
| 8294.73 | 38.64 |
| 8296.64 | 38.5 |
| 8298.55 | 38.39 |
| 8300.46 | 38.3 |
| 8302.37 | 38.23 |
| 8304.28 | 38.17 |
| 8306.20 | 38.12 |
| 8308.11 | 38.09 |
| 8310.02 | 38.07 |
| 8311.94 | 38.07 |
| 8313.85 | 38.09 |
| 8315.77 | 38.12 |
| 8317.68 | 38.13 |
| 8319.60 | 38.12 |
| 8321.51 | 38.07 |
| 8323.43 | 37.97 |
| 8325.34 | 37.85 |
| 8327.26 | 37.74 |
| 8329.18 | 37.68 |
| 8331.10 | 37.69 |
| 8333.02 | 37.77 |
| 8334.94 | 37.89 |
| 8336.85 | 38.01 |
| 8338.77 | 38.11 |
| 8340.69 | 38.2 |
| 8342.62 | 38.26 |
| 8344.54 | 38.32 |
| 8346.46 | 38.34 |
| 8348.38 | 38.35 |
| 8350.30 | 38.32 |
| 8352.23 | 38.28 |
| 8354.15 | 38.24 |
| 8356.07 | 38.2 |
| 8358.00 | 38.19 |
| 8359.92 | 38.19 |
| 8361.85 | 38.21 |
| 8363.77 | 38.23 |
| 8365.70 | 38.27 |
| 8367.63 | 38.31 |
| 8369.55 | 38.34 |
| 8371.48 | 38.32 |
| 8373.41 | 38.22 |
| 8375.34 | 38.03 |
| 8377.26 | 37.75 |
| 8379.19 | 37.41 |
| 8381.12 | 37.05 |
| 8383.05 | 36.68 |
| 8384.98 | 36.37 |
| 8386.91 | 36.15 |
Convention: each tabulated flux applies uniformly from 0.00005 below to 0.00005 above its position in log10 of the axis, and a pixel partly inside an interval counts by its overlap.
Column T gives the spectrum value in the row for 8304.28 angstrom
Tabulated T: 38.17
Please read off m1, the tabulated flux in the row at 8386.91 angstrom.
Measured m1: 36.15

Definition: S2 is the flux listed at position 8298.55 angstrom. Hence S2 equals 38.39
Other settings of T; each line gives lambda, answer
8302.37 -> 38.23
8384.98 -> 36.37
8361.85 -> 38.21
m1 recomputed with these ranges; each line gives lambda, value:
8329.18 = 37.68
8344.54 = 38.32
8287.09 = 39.44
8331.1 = 37.69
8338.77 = 38.11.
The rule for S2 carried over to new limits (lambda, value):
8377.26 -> 37.75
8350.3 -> 38.32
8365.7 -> 38.27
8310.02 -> 38.07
